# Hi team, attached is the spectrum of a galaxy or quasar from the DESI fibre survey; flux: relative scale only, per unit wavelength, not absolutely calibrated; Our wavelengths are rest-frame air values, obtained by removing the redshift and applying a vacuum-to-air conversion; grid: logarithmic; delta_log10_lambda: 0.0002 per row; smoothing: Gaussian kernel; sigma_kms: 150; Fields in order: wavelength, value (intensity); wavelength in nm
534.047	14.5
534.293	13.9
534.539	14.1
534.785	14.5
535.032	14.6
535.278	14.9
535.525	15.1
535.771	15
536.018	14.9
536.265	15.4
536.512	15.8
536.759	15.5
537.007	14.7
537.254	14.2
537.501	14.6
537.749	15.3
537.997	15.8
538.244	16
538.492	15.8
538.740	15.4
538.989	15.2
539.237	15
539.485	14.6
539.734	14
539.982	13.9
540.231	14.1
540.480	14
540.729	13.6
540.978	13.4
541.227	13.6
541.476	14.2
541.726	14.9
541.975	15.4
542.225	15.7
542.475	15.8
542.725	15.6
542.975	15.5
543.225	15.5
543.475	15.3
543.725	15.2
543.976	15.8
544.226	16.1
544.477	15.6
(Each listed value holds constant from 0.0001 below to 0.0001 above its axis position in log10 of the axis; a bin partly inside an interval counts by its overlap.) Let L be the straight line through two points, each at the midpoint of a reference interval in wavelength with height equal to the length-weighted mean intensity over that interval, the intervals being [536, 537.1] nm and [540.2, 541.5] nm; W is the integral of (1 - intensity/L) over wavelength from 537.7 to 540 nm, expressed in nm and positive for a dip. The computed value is -0.10 nm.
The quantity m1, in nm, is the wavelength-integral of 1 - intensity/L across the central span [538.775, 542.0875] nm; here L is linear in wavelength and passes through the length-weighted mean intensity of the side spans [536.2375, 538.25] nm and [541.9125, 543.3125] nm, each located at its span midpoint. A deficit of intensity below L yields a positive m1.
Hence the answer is 0.24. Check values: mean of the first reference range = 15.2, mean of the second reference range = 15.6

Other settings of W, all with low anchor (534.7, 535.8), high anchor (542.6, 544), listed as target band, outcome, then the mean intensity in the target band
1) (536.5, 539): -0.044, 15.3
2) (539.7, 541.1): 0.129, 13.8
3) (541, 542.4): 0.058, 14.7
